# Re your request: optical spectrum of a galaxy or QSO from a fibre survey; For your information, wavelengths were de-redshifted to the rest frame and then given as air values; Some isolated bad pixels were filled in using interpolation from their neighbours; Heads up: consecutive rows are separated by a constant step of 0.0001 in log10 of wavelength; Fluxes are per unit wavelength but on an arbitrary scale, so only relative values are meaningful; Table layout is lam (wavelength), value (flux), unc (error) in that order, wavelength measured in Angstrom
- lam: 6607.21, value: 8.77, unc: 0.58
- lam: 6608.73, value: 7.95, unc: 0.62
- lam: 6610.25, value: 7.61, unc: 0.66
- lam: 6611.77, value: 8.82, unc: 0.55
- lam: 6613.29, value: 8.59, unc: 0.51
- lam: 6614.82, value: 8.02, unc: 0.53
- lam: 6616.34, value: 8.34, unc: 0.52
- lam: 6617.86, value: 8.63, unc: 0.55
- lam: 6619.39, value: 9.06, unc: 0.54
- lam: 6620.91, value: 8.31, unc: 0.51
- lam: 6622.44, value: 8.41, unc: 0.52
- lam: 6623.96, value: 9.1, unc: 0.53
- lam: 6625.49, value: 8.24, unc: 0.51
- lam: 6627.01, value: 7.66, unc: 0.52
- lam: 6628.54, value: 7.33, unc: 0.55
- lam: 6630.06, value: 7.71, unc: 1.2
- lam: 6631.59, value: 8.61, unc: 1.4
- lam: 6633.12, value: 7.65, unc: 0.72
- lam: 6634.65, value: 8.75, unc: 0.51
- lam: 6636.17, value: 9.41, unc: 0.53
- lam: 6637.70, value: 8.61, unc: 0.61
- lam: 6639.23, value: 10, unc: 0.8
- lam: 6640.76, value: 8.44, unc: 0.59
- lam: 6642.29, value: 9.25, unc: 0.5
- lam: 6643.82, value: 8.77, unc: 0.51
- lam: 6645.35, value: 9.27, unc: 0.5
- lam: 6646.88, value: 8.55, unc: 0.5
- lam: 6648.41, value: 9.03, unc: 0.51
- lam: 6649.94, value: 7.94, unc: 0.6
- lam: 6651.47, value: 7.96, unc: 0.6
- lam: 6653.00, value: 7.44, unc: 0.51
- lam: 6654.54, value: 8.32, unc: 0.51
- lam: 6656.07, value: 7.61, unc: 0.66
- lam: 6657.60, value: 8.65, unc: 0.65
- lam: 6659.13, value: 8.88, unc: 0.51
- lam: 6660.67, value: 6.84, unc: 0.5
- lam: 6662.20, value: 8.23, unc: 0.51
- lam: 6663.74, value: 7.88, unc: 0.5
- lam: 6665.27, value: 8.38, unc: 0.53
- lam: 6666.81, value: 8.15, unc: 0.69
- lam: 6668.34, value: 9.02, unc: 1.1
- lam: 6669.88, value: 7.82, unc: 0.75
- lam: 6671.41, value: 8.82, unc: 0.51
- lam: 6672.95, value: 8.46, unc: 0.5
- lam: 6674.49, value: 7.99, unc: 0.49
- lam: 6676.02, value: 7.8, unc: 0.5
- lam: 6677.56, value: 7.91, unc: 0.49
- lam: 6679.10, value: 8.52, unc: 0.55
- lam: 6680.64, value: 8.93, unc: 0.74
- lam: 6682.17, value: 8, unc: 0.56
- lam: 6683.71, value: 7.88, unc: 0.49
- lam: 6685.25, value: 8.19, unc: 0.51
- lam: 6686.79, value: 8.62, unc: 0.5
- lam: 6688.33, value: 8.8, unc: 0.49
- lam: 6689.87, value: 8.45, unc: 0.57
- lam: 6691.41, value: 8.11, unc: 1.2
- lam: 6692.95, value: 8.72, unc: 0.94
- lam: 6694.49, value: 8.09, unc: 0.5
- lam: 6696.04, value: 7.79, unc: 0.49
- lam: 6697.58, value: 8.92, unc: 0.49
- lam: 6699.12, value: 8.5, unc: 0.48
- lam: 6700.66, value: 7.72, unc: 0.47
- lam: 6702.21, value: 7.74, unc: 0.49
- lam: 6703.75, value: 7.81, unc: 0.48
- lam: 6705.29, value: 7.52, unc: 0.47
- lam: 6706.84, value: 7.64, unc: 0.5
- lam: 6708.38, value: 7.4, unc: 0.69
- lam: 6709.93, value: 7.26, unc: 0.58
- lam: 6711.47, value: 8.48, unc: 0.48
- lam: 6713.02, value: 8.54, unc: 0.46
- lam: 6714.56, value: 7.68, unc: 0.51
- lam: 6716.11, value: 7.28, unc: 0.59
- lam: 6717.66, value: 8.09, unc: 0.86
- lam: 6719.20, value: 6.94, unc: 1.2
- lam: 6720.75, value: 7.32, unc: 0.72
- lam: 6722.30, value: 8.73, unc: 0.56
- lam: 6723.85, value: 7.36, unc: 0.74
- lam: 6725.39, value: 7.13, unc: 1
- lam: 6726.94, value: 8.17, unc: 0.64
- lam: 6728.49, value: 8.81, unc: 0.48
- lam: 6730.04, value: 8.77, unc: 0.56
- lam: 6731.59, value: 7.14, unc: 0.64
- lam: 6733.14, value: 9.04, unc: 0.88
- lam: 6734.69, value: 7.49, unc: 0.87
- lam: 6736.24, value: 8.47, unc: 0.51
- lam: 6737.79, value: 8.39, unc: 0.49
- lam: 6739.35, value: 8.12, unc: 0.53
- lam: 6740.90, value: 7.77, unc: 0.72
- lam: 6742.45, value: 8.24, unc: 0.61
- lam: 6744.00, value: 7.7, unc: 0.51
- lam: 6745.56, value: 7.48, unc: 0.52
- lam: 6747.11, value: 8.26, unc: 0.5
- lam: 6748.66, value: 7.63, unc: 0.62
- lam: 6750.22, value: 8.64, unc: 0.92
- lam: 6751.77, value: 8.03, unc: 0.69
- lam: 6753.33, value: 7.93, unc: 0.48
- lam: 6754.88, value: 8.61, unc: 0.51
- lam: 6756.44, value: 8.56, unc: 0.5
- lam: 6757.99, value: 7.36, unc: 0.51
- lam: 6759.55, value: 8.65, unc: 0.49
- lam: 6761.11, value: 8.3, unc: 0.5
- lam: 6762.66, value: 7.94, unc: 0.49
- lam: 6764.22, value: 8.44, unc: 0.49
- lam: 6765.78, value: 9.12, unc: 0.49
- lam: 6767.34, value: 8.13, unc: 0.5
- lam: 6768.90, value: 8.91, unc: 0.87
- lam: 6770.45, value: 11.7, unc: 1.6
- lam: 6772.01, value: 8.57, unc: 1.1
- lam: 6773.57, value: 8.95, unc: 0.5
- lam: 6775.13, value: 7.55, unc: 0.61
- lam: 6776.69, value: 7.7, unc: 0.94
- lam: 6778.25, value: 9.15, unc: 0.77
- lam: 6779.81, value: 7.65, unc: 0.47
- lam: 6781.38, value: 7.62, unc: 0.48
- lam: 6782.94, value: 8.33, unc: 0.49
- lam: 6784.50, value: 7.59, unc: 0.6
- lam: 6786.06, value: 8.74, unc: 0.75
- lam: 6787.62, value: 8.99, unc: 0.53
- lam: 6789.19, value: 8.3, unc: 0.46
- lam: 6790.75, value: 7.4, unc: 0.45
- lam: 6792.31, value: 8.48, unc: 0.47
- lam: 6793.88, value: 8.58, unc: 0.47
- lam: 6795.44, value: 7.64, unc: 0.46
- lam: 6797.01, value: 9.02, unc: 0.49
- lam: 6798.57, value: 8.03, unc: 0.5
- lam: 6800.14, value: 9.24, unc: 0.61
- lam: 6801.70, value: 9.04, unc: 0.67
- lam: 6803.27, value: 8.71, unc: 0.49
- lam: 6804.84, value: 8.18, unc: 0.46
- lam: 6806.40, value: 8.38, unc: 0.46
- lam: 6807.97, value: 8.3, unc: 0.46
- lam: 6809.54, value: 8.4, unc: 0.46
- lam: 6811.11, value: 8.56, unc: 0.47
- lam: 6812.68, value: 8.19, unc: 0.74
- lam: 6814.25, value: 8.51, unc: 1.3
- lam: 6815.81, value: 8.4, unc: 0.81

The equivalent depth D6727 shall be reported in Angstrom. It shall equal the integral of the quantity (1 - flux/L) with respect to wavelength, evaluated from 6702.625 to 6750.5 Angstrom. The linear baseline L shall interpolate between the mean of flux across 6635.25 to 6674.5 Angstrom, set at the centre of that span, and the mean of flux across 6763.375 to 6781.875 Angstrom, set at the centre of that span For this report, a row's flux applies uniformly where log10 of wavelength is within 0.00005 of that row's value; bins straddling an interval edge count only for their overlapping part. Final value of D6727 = 3.70 Angstrom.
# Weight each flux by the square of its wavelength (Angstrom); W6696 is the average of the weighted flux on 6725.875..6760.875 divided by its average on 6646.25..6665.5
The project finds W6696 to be 1.03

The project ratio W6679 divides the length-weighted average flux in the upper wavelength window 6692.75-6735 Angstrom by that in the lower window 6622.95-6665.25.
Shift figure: 0.95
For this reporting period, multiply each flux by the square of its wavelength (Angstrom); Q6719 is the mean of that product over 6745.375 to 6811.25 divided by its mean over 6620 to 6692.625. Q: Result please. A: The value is 1.04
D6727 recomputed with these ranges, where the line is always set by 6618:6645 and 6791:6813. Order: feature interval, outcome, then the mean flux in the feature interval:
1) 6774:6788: 0.5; 8.14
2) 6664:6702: 1.0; 8.3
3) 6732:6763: 1.4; 8.12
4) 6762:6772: -0.6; 9.02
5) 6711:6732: 1.5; 7.89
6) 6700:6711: 1.2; 7.61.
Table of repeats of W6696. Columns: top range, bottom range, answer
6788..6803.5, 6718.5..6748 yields 1.08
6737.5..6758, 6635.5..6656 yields 0.96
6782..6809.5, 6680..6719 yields 1.07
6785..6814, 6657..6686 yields 1.07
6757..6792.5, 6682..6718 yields 1.07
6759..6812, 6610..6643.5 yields 1.05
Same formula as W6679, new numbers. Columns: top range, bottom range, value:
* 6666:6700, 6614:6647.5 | 0.98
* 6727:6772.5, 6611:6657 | 0.99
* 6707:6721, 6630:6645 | 0.87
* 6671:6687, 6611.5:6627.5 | 0.97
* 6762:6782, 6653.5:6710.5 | 1.05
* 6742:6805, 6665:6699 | 1.00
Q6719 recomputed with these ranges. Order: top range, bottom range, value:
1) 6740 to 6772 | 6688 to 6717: 1.06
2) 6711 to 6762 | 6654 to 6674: 1.00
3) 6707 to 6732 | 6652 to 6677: 0.98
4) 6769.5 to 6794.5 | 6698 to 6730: 1.10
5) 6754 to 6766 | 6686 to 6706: 1.03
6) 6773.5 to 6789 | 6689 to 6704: 1.02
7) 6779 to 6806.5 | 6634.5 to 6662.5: 1.02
